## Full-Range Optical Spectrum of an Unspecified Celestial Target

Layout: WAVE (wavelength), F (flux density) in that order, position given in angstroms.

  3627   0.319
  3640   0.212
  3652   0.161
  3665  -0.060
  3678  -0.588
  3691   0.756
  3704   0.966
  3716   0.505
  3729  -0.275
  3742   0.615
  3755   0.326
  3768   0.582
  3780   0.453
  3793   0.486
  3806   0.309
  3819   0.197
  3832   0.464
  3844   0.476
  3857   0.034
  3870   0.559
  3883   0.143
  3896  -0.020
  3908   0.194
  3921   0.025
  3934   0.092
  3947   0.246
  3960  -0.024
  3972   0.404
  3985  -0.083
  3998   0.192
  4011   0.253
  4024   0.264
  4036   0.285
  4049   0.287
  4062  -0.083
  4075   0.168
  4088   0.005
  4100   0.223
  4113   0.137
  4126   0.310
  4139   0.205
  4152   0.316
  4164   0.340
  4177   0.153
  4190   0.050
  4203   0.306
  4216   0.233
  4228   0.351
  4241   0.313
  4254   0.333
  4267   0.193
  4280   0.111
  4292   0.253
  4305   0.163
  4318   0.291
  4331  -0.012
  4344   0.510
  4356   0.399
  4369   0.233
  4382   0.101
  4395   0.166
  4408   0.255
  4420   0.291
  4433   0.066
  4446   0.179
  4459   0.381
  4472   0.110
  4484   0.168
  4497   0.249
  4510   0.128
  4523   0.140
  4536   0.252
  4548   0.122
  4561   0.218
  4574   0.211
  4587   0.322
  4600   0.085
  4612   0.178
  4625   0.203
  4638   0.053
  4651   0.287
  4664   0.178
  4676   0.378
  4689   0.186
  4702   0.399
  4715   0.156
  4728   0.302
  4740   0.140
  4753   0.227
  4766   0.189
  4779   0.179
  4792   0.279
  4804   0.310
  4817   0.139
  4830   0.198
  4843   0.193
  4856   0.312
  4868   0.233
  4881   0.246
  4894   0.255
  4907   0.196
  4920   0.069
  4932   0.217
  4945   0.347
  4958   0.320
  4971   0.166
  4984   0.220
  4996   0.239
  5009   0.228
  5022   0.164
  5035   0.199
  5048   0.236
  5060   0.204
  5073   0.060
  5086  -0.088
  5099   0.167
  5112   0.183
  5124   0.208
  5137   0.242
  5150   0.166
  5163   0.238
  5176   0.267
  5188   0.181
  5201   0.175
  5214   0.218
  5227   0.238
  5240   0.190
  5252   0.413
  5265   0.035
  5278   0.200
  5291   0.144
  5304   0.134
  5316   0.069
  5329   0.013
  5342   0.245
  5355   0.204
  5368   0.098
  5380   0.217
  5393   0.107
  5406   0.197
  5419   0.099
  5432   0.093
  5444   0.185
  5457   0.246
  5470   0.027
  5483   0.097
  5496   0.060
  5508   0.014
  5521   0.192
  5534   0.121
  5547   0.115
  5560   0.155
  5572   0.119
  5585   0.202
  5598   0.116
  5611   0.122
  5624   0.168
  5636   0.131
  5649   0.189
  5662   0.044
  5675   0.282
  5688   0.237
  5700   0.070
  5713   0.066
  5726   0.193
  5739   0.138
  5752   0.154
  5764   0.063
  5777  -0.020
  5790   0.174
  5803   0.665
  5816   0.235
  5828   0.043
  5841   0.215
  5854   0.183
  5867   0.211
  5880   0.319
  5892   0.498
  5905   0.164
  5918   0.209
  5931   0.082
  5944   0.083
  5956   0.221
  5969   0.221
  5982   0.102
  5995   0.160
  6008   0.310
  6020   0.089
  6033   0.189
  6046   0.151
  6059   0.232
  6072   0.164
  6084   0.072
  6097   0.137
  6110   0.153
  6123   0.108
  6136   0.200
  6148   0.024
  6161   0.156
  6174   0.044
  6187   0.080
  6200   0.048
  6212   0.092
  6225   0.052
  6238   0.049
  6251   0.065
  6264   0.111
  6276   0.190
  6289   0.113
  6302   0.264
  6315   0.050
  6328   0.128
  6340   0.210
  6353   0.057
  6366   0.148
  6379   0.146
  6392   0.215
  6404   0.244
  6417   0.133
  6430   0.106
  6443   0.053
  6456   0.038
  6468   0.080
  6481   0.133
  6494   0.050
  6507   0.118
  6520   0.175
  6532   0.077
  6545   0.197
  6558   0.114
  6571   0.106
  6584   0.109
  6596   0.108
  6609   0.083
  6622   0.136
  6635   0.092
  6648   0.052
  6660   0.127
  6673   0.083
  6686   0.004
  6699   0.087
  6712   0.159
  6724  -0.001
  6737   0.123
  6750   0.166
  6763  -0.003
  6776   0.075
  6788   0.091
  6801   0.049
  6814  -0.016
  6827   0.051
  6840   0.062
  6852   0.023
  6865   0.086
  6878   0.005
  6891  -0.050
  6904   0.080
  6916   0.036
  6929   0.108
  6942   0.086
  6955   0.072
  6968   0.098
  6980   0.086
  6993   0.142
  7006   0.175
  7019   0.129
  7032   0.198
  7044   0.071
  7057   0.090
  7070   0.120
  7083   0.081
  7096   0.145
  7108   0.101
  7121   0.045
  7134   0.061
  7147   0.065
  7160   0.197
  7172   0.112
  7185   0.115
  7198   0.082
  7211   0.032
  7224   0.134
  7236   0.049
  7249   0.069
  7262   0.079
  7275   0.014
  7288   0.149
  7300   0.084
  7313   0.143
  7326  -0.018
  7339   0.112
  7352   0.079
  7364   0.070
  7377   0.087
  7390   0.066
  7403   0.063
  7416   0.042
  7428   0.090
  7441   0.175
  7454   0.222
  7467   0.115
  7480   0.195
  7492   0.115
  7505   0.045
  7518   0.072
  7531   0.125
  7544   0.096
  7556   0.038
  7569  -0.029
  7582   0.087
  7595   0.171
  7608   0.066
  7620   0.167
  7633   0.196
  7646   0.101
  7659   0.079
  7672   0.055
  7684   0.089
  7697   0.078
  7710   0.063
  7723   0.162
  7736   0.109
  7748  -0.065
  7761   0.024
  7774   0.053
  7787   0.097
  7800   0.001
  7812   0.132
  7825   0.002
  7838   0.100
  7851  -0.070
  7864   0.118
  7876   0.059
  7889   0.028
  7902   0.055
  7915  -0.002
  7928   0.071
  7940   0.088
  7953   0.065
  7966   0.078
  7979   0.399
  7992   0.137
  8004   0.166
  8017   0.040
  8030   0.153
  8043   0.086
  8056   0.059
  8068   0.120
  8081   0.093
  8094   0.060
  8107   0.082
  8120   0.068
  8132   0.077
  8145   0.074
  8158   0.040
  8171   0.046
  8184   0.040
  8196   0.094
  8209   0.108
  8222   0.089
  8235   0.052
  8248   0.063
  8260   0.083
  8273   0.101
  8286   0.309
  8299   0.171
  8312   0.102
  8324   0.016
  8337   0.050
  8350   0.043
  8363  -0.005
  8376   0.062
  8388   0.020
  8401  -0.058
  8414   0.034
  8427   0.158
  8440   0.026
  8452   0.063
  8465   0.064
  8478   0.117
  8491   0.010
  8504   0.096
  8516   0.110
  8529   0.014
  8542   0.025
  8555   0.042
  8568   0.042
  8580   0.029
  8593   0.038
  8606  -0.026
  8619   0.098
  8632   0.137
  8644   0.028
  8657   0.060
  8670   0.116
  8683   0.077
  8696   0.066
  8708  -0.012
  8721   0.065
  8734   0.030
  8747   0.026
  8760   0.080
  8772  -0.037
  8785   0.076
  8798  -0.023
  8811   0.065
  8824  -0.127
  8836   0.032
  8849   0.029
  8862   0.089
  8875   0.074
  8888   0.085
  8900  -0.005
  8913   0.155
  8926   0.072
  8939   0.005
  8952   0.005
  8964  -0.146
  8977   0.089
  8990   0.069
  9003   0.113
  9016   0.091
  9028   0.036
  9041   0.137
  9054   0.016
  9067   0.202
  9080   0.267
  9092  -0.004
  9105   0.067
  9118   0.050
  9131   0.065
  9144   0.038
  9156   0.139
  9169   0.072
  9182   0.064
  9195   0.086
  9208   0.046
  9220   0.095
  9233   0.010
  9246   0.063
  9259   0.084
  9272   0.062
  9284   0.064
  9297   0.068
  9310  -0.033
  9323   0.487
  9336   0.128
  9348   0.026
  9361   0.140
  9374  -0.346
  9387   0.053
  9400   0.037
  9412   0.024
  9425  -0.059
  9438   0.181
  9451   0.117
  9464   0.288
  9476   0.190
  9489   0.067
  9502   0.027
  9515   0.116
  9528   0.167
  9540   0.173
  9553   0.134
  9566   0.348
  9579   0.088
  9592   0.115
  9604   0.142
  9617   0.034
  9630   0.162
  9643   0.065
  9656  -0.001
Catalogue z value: 1.43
